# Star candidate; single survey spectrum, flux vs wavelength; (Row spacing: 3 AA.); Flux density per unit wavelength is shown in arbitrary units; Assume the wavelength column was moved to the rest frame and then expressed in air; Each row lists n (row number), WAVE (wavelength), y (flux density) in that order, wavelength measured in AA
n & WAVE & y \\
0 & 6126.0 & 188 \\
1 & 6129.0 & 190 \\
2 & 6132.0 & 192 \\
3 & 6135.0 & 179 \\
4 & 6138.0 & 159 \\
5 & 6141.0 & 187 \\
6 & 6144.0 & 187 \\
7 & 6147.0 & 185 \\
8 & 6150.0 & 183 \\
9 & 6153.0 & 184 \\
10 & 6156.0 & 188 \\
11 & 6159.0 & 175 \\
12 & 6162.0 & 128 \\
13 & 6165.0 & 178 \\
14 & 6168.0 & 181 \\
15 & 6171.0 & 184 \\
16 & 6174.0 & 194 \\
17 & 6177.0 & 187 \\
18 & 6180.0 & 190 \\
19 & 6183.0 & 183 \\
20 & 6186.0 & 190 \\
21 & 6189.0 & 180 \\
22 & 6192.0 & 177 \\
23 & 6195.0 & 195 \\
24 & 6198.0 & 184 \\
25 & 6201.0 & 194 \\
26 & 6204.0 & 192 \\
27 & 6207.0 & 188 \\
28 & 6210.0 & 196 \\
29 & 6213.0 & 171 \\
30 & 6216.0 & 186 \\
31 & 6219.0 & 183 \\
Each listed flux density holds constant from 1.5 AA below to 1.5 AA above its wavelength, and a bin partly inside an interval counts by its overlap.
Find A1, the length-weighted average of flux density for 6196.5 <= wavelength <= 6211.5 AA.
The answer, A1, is 191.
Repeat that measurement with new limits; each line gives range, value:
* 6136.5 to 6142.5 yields 173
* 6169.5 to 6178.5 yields 188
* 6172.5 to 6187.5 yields 189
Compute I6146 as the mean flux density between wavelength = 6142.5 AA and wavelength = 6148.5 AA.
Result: 186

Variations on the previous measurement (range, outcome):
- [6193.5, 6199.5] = 190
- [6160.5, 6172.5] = 168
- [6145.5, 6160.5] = 183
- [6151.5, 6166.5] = 171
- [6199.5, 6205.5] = 193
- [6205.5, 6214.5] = 185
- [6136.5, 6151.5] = 180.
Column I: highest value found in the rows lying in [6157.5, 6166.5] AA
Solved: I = 178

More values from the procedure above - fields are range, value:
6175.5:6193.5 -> 190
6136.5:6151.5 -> 187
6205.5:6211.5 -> 196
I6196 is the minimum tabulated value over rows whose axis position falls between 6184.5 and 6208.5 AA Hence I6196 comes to 177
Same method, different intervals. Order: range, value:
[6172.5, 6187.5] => 183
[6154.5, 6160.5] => 175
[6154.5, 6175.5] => 128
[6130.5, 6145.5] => 159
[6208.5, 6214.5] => 171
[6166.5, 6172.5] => 181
